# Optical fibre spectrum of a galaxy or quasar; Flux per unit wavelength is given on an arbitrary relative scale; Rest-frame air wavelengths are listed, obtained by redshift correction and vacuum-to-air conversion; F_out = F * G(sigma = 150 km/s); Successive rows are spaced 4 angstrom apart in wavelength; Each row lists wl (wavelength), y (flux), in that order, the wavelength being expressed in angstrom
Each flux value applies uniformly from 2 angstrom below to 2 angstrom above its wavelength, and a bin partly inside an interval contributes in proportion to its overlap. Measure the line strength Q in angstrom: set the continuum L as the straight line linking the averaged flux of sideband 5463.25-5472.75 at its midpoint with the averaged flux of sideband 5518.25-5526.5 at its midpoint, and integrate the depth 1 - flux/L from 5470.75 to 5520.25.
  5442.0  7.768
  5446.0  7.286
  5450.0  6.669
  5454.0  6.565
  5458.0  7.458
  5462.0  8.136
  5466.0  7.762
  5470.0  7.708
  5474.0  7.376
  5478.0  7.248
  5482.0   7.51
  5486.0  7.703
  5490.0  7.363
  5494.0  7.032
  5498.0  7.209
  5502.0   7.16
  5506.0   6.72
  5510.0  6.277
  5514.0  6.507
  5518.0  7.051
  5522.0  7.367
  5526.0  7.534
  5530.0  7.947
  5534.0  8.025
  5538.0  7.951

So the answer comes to 2.8 angstrom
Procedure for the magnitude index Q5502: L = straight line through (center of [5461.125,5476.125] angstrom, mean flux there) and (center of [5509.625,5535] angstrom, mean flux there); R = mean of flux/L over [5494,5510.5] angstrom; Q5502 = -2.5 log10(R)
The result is 0.079 mag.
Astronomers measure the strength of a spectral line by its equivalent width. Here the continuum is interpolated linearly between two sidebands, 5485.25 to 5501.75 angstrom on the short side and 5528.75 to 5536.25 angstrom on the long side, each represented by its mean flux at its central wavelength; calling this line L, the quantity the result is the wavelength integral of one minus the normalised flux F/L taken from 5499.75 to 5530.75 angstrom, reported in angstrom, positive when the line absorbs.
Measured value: 2.6 angstrom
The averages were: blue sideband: 7.28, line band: 7.04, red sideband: 7.99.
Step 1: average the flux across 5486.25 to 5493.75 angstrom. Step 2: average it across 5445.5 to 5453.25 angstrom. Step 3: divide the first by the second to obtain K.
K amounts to 1.1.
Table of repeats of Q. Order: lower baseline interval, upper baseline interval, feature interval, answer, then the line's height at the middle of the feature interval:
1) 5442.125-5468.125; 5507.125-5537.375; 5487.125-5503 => 0.2 angstrom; 7.3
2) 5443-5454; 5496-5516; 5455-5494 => -3.7 angstrom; 6.88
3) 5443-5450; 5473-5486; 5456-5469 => -0.9 angstrom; 7.3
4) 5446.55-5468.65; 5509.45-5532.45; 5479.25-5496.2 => -0.3 angstrom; 7.26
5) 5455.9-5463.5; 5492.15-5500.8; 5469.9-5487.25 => -0.1 angstrom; 7.43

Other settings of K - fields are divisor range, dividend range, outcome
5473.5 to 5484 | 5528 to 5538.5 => 1.08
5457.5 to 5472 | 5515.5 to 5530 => 0.95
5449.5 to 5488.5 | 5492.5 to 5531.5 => 0.95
